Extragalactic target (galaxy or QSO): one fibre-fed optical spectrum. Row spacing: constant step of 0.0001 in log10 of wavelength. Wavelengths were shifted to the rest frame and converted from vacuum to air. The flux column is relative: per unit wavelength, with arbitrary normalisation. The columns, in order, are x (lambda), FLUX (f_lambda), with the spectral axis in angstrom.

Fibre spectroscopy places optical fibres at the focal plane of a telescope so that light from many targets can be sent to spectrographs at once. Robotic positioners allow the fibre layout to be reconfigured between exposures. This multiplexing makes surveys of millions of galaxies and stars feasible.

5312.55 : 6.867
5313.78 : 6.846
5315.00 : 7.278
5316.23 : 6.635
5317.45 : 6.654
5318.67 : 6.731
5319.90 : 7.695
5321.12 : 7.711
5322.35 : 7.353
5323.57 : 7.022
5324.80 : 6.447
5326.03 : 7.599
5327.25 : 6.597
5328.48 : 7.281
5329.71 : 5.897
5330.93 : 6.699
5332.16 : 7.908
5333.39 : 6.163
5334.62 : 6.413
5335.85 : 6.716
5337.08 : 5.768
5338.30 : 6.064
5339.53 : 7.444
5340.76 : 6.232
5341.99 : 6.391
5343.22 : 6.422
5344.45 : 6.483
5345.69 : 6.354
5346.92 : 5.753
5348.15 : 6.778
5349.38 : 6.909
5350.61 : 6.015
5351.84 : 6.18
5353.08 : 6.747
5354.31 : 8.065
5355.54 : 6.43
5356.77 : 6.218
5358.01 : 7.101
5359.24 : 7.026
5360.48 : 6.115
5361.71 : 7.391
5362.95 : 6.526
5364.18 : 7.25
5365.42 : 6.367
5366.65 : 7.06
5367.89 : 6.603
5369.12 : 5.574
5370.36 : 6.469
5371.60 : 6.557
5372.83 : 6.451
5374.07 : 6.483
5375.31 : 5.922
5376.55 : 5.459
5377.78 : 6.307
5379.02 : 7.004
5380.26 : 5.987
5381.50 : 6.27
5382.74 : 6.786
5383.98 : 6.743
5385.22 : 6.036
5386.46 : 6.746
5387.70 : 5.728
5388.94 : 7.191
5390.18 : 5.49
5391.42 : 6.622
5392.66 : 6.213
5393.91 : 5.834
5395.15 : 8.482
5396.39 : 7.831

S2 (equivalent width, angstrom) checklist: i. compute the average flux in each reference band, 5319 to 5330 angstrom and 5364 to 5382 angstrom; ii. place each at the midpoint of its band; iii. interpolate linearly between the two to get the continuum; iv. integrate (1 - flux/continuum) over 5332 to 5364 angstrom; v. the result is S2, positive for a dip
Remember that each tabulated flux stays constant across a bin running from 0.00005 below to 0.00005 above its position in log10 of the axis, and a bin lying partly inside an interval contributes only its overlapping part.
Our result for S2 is 0.7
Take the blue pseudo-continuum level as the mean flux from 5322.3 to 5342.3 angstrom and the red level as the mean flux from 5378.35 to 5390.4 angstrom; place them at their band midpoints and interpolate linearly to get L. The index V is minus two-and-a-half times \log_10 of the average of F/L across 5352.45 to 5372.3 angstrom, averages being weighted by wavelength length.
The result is -0.03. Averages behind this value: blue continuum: 6.69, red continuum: 6.43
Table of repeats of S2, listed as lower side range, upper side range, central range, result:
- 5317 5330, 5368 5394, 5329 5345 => 0.80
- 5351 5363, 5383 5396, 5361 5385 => 0.66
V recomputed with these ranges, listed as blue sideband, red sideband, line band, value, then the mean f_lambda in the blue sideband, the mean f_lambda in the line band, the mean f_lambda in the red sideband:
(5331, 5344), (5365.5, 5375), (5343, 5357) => -0.01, 6.56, 6.54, 6.44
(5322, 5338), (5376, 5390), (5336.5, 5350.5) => 0.04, 6.74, 6.41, 6.37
